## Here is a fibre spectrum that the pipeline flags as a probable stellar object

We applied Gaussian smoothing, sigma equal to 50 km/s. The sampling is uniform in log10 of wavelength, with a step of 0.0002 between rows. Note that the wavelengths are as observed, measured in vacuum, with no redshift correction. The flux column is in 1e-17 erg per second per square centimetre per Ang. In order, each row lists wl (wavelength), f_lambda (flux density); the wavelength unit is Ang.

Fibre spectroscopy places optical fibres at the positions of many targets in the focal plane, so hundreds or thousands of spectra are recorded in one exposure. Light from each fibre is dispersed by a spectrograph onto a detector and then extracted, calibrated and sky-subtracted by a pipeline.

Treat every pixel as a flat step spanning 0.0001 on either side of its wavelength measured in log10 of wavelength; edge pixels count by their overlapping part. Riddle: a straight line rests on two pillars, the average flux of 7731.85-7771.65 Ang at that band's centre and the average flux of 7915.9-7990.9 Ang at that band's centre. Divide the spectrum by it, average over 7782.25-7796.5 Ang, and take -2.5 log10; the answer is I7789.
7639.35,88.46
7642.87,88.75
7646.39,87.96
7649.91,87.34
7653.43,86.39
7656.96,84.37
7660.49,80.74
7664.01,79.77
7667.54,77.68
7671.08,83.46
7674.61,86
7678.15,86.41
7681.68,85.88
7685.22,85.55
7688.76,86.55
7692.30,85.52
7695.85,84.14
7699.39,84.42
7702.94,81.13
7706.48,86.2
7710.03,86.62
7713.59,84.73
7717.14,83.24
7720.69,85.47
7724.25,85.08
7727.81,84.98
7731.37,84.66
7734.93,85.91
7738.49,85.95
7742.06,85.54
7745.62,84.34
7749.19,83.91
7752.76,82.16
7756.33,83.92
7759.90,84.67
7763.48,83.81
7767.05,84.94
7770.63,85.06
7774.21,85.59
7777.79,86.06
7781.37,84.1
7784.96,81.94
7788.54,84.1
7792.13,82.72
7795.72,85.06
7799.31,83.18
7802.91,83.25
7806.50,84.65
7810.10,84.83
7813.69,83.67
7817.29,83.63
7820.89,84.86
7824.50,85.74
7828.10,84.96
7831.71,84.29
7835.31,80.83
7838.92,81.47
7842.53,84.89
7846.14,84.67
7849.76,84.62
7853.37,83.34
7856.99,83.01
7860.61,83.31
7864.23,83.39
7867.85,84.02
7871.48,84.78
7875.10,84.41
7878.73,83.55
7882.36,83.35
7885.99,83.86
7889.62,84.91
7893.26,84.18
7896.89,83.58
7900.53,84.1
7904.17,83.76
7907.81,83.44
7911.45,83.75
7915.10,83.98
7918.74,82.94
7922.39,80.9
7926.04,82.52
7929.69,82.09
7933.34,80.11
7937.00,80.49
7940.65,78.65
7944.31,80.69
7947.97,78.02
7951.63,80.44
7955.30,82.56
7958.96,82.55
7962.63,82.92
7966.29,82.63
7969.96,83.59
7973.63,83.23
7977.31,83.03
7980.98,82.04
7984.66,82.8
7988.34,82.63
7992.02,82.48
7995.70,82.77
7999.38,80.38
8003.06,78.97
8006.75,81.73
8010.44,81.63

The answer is 0.01 mag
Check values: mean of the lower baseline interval 84.6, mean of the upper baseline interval 81.8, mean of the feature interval 83.4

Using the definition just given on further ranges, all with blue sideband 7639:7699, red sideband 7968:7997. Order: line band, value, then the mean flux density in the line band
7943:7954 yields 0.04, 79.8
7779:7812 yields 0.00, 83.8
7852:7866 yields 0.01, 83.2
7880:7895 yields -0.01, 84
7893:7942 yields 0.01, 82.5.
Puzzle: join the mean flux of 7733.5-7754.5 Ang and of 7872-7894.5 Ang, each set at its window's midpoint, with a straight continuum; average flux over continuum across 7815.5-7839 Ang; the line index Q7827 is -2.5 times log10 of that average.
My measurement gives 0.01 mag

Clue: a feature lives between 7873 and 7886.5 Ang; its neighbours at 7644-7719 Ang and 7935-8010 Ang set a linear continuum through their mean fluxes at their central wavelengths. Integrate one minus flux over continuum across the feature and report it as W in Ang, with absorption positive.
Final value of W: -0.2 Ang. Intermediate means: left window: 84.5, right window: 81.6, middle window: 83.8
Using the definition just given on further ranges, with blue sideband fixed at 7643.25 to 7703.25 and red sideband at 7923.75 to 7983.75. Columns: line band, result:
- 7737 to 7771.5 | -0.3 Ang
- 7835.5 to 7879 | -0.6 Ang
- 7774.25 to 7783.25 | -0.2 Ang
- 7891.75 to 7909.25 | -0.4 Ang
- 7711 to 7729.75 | -0.2 Ang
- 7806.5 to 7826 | -0.4 Ang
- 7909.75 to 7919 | -0.2 Ang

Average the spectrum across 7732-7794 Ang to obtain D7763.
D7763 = 84.4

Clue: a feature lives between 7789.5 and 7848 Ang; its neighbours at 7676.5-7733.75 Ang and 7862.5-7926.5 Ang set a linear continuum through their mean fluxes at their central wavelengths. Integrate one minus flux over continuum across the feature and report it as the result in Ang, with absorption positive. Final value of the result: 0.20 Ang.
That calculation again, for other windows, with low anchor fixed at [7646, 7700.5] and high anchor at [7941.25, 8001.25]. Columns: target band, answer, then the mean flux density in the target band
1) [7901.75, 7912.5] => -0.2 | 83.7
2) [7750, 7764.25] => 0.0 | 83.6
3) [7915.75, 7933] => 0.1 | 82.1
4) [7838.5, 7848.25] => -0.1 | 84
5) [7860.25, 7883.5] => -0.3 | 83.9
